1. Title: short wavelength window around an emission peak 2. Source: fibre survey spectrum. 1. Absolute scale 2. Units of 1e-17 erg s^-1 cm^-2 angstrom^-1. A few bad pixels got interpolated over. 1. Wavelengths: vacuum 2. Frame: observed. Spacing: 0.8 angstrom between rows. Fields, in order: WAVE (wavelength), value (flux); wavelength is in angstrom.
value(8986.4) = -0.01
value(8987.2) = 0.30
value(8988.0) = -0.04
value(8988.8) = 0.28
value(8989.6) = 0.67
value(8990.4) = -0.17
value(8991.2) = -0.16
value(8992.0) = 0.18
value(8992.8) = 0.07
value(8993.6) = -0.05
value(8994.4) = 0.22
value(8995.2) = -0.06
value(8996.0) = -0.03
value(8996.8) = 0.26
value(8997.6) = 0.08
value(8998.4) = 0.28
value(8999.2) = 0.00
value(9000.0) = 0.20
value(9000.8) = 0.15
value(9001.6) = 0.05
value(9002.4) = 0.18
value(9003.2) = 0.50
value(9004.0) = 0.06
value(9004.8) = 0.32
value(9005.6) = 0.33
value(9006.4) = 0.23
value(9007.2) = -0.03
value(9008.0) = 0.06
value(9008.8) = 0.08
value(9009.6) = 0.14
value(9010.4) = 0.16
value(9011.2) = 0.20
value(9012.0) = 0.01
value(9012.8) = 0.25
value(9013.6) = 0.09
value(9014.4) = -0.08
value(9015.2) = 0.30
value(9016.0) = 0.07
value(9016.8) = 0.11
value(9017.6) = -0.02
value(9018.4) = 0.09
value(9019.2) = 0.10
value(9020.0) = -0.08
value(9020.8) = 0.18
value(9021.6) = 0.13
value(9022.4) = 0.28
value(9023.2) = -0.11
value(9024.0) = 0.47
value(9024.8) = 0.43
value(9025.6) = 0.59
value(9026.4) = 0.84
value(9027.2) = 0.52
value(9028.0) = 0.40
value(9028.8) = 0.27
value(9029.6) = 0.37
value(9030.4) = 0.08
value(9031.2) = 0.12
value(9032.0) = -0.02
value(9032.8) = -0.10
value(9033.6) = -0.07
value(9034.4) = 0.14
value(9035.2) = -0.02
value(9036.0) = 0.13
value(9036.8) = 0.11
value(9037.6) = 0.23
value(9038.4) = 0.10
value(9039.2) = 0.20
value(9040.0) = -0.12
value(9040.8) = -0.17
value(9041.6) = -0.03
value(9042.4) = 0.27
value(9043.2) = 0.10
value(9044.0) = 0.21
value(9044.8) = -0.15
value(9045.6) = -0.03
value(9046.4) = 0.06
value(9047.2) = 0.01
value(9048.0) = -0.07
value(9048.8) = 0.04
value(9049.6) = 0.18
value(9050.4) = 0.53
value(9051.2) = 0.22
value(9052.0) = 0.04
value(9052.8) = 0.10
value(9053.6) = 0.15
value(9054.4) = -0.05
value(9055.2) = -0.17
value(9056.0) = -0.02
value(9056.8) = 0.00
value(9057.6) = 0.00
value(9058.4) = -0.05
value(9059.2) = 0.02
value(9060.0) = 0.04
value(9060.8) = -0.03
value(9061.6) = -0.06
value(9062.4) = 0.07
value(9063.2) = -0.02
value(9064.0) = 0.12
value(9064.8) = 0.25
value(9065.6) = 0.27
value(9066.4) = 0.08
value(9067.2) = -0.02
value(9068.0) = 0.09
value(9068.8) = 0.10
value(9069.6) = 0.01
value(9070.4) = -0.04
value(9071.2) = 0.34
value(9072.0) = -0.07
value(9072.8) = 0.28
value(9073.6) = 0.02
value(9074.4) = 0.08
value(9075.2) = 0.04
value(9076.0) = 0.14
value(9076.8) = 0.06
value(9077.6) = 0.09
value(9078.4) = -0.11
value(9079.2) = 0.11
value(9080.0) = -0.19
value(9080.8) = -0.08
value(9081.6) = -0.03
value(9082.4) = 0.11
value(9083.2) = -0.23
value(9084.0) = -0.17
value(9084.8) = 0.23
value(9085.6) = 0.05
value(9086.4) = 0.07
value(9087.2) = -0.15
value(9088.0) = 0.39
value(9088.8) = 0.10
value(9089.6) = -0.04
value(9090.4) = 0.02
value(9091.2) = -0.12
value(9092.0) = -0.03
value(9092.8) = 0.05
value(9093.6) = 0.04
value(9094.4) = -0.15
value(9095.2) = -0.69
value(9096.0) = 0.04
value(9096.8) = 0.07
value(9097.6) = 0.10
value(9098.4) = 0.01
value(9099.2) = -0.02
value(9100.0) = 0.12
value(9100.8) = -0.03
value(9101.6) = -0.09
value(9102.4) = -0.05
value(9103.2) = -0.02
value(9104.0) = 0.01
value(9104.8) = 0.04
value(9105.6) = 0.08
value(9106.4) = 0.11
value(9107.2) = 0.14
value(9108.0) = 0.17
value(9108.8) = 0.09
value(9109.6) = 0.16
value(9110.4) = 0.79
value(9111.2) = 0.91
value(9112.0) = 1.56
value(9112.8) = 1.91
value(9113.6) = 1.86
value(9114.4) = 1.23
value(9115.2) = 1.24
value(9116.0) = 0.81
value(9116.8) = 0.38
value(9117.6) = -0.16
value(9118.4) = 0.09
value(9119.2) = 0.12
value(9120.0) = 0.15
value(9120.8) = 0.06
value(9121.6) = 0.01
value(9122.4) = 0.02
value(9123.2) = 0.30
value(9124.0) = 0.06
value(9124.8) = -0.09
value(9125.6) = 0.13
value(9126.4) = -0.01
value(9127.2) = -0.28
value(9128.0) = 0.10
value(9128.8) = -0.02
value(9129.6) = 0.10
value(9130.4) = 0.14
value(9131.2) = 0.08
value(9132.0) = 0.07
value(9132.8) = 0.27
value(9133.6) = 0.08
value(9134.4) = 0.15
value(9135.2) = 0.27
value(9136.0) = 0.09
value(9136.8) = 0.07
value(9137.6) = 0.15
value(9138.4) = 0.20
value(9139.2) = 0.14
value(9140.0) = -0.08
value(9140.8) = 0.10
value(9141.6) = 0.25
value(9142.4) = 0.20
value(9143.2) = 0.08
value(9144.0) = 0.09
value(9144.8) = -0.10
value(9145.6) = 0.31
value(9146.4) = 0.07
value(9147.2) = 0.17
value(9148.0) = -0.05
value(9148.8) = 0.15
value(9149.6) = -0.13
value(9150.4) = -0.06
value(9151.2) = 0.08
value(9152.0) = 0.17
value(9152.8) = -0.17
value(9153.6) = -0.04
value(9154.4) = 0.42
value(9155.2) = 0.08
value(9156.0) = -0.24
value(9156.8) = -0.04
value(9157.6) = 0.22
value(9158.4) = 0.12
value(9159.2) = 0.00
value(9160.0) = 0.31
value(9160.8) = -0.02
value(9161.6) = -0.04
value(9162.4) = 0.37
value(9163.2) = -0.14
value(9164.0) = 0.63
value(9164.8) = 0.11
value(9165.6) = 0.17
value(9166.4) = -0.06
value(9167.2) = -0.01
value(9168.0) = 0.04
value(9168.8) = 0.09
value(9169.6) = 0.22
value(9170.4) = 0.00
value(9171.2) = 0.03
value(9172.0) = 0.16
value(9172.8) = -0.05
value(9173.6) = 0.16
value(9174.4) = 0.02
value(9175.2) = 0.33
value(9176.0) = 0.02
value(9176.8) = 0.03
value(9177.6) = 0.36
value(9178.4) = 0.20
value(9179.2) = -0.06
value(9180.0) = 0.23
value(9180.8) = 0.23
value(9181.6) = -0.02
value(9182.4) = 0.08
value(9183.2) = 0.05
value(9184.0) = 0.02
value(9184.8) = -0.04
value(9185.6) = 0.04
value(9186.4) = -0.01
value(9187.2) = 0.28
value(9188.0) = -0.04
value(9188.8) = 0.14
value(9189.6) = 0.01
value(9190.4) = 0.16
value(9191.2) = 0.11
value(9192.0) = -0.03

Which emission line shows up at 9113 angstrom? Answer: [O III]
